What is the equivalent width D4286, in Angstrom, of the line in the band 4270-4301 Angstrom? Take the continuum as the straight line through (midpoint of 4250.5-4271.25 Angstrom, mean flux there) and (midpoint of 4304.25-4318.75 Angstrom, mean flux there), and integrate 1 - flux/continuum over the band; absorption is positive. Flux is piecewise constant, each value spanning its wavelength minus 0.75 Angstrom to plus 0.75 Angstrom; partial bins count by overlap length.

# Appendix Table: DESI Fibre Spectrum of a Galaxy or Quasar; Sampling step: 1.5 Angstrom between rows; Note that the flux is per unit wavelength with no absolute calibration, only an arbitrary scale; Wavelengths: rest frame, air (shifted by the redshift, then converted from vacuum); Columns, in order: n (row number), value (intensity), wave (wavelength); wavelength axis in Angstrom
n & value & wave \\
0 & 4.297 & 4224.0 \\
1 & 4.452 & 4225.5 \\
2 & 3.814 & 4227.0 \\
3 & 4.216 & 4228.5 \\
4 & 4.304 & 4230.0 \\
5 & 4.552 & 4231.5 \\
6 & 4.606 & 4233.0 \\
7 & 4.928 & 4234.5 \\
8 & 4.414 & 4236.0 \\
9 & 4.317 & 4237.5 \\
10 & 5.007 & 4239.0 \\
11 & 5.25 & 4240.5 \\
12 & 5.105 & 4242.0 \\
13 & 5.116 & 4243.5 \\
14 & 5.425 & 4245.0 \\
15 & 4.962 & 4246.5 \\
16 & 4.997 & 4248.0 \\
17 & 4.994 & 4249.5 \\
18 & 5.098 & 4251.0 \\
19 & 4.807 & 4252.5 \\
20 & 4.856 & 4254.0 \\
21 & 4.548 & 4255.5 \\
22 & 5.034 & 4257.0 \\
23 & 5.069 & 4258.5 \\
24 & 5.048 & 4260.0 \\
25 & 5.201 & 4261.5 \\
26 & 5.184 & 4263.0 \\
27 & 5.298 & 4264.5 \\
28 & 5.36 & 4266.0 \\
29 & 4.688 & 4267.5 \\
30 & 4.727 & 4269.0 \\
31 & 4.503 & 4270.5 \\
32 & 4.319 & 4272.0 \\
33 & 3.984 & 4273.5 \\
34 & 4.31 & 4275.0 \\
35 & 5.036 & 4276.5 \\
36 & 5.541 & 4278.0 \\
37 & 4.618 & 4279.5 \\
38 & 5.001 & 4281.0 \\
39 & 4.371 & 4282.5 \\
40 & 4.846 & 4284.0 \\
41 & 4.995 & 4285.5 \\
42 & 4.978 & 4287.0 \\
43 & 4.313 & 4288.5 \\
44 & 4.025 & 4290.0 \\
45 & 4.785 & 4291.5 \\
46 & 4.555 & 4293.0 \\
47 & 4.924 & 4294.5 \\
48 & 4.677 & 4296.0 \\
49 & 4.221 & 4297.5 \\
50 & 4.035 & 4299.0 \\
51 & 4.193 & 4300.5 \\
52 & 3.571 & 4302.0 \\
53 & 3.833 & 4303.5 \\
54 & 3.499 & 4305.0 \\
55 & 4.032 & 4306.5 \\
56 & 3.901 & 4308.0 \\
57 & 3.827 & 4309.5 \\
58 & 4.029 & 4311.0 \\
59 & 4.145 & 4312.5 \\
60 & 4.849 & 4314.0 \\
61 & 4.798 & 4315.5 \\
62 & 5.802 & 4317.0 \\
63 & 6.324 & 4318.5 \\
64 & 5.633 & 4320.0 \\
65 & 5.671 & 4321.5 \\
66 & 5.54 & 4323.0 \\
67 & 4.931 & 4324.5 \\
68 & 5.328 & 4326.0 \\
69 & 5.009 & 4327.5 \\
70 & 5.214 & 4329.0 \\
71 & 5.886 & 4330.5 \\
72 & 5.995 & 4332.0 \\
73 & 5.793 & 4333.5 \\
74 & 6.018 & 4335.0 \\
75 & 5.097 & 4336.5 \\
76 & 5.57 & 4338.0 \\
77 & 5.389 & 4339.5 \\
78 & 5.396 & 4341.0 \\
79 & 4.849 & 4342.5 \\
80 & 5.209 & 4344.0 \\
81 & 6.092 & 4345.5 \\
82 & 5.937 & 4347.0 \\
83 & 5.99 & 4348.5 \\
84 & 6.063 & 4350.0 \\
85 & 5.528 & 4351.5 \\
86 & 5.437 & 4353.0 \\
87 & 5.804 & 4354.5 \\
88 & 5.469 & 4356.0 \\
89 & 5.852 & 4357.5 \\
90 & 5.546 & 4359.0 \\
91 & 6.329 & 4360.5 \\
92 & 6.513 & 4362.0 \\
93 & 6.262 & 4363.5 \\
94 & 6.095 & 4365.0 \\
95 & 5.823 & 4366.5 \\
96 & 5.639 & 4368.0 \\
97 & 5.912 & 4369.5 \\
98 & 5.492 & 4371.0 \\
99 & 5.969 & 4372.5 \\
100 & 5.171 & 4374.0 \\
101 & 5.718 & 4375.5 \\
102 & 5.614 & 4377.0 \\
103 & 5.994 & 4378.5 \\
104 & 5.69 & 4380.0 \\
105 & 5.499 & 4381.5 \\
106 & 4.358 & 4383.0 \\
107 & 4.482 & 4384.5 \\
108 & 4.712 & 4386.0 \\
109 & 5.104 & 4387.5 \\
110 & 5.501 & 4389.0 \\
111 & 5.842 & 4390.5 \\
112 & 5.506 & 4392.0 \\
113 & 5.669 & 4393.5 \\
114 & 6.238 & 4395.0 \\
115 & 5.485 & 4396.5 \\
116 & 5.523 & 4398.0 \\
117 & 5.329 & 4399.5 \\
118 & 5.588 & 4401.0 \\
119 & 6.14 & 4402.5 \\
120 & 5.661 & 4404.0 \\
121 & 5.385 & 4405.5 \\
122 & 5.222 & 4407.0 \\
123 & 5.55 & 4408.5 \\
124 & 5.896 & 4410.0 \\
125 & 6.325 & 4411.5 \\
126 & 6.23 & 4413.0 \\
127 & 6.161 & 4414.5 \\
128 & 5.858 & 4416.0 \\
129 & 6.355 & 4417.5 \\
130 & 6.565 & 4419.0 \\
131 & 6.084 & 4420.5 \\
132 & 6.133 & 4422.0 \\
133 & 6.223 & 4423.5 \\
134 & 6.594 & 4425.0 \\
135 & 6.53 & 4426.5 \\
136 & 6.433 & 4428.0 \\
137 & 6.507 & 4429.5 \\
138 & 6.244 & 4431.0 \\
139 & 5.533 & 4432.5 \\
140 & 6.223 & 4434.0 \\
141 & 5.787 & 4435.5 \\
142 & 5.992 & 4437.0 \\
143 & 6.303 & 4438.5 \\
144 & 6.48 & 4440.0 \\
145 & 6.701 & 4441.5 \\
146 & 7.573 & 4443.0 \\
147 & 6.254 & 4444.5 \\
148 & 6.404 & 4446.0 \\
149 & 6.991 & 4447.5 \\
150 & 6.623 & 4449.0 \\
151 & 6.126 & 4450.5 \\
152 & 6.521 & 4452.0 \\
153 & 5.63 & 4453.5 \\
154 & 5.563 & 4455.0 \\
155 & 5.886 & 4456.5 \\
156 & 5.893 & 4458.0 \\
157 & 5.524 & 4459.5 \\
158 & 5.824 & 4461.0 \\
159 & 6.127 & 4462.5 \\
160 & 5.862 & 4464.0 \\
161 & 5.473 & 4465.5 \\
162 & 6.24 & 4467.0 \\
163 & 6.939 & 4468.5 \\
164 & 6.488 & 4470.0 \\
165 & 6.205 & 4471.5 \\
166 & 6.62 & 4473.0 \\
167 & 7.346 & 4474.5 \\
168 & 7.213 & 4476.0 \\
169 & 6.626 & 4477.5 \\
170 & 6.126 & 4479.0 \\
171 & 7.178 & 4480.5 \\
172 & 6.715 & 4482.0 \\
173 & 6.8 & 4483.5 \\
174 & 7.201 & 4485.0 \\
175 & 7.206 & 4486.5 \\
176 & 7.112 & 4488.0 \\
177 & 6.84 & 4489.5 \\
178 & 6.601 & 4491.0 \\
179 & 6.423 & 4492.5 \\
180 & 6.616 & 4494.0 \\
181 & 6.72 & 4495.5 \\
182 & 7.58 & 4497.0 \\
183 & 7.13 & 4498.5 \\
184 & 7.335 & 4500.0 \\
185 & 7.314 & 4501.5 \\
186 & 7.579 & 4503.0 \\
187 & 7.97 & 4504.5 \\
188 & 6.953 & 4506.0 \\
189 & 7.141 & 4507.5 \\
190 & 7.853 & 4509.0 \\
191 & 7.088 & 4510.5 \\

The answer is 0.8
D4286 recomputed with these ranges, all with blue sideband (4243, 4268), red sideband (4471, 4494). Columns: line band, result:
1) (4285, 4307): 4.3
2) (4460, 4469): 0.9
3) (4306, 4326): 2.2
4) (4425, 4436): 0.3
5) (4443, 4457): 0.6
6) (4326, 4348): 0.6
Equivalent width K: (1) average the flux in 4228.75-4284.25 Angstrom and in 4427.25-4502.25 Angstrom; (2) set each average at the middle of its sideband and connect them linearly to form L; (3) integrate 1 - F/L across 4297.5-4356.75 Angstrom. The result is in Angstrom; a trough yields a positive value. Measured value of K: 3.4 Angstrom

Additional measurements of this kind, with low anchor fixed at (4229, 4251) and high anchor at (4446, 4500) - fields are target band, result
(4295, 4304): 1.98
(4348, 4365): -0.62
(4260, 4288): 1.46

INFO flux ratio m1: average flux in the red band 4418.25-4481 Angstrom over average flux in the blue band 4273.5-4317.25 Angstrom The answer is 1.4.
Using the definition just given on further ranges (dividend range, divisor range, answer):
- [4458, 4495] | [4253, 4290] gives 1.36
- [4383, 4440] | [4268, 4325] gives 1.27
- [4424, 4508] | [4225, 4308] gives 1.41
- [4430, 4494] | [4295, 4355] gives 1.26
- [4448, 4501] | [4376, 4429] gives 1.13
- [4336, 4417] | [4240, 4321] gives 1.19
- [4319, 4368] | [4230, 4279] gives 1.16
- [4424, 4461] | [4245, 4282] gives 1.28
